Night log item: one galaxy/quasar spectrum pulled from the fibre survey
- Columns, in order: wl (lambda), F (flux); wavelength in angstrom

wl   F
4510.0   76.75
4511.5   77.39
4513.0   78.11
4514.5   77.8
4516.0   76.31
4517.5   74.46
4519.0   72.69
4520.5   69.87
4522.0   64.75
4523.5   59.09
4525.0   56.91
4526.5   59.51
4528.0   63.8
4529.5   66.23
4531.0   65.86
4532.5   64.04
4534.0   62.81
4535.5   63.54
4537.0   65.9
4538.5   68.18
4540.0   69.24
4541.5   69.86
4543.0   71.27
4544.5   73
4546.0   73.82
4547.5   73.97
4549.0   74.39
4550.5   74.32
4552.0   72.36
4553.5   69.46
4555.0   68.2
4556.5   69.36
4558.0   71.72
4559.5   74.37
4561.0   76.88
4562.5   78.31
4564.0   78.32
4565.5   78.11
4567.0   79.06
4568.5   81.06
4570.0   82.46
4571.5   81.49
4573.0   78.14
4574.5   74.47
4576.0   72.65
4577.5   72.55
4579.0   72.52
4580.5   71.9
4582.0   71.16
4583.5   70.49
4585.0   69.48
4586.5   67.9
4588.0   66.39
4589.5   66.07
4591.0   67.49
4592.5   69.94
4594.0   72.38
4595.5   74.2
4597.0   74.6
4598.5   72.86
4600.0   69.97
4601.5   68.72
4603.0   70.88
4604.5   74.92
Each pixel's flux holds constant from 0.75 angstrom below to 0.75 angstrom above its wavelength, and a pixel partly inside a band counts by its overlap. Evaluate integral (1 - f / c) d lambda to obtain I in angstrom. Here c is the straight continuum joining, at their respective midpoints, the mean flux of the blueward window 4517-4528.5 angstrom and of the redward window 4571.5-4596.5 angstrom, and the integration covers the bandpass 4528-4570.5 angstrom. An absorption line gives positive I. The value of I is -2.5 angstrom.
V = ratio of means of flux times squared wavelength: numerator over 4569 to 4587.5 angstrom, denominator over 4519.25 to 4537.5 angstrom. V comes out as 1.18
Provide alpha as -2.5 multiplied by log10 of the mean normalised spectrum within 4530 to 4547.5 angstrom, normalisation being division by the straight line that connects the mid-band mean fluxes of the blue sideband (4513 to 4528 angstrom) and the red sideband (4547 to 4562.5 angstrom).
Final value 0.04 mag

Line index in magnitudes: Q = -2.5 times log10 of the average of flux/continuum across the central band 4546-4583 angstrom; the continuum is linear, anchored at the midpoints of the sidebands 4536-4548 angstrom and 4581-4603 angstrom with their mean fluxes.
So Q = -0.07 mag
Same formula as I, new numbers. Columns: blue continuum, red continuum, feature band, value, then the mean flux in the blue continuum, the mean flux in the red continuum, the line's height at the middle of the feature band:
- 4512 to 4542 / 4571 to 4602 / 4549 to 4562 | -0.5 angstrom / 67.5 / 71.6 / 69.5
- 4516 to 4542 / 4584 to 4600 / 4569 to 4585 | -1.3 angstrom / 66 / 70.1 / 69.1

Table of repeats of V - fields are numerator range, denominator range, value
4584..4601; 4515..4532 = 1.09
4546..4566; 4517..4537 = 1.15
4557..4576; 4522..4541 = 1.23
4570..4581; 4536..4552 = 1.07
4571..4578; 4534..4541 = 1.16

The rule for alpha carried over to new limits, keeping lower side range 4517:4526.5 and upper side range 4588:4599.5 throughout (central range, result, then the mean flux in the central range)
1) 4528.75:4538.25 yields 0.02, 64.9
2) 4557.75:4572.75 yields -0.14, 78.4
